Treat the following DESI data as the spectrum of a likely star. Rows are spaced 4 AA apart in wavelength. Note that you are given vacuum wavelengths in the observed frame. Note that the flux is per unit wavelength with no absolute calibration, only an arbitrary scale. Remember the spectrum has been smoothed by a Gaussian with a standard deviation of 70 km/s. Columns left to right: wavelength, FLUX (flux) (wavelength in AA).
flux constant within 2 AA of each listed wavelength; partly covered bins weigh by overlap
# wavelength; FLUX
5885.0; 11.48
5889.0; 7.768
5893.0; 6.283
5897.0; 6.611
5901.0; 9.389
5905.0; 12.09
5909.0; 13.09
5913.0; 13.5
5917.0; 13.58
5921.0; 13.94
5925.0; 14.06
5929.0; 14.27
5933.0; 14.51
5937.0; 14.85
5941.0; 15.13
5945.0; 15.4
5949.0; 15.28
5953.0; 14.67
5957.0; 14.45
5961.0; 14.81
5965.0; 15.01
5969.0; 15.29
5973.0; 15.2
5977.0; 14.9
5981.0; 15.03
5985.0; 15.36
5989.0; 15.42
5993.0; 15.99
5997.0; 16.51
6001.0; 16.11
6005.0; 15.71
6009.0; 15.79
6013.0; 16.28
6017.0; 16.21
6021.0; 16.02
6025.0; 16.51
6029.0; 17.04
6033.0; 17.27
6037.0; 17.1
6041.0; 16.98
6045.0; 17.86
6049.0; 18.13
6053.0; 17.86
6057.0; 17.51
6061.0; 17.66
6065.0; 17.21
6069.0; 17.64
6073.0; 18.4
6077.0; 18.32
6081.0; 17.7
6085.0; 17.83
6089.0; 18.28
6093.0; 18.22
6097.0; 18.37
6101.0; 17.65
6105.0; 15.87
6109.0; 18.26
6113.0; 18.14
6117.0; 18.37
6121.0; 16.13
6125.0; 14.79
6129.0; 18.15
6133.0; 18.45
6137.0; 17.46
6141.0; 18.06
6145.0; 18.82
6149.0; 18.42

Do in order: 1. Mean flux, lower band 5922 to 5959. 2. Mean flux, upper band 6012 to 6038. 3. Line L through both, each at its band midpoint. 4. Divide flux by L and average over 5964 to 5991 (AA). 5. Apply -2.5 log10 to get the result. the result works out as 0.026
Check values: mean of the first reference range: 14.7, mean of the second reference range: 16.6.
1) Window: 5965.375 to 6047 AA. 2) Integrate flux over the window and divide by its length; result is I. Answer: 16.1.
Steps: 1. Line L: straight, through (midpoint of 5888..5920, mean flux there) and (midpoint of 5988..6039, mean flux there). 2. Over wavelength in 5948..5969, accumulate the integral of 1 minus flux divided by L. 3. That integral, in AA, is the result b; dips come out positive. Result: -2.3 AA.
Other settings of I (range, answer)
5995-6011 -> 16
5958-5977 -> 15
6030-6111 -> 17.7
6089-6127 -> 17.4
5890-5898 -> 6.59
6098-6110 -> 17.3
